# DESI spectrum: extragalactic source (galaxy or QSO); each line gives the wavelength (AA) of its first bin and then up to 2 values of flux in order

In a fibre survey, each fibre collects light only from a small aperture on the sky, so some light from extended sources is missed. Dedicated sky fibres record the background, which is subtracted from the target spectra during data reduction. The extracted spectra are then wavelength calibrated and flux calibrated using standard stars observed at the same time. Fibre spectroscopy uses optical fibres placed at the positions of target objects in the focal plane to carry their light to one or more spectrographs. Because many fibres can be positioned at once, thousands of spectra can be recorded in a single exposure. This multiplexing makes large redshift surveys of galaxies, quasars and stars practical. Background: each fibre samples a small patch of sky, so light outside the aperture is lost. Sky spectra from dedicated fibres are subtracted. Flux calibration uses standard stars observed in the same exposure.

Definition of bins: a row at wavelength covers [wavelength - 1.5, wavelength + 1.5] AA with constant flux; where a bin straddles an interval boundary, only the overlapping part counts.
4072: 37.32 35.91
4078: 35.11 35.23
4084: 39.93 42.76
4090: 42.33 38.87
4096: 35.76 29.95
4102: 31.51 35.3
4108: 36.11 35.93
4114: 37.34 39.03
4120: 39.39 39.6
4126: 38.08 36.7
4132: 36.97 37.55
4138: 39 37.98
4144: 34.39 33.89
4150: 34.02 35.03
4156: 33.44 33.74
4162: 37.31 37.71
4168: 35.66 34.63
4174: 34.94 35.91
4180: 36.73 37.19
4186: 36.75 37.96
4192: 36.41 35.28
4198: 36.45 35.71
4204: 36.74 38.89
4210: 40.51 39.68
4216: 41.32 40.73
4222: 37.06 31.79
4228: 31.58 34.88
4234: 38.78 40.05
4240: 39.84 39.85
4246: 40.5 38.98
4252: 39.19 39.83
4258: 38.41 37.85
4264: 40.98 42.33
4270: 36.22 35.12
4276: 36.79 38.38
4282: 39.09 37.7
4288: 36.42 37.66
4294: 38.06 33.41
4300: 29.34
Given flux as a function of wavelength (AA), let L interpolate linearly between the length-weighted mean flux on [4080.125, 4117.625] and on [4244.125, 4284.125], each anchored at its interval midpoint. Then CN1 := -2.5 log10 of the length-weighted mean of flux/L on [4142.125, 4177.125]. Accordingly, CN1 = 0.08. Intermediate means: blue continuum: 36.9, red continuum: 38.7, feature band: 35.1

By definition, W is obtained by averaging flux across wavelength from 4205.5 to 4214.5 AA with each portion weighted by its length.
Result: 39.7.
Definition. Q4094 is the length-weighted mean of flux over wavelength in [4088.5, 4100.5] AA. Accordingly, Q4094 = 36.7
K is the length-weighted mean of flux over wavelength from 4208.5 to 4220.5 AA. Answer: 40.6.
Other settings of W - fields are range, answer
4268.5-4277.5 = 36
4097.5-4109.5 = 33.2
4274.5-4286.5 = 38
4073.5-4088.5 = 37.8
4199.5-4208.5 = 37.1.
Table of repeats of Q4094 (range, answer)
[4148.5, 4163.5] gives 34.7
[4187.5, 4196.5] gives 36.5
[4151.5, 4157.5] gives 34.2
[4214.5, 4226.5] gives 37.7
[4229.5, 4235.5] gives 36.8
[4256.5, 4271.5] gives 39.2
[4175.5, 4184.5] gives 36.6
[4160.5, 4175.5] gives 36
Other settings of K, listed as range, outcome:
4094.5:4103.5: 32.4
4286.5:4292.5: 37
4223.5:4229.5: 31.7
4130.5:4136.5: 37.3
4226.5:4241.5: 37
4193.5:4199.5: 35.9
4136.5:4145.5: 37.1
